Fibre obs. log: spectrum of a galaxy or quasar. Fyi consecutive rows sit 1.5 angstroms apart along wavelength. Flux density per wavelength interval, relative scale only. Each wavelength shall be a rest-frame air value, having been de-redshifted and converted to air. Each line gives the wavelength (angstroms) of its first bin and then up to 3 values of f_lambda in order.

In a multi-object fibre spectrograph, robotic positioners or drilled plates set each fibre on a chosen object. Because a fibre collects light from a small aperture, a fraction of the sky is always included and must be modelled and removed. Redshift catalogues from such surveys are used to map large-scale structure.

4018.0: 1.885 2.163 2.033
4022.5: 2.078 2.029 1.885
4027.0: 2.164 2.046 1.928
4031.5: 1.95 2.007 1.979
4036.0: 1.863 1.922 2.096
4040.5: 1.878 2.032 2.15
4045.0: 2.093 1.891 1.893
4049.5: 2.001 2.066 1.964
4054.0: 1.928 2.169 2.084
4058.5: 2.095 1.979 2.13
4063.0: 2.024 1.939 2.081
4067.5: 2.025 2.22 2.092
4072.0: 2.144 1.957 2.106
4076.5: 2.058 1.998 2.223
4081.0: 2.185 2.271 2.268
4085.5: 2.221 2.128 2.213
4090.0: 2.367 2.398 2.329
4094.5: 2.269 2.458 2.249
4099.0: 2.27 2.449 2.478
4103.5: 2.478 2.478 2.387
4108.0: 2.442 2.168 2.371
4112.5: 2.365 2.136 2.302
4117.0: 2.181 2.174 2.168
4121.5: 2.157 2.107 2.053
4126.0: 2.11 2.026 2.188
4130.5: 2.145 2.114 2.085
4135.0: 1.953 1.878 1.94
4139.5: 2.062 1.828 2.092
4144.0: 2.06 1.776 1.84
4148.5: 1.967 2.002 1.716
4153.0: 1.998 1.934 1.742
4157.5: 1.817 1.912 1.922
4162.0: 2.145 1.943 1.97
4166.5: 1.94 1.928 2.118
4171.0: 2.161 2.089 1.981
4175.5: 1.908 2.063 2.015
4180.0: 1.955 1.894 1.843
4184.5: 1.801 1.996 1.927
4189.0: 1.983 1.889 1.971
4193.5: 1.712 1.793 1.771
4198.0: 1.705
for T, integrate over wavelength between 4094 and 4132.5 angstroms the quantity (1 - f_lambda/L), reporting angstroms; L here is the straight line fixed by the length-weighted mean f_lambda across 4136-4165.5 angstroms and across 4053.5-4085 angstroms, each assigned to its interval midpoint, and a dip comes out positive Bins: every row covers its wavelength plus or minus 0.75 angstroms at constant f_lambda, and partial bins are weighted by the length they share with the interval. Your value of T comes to -4.9 angstroms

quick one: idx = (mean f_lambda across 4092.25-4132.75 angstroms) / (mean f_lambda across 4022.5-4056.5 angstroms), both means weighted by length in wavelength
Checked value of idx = 1.1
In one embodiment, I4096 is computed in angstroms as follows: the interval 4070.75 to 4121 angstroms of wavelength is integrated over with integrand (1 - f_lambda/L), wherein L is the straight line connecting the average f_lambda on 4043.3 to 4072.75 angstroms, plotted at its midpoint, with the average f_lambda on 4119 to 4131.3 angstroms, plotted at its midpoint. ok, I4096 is -4.2 angstroms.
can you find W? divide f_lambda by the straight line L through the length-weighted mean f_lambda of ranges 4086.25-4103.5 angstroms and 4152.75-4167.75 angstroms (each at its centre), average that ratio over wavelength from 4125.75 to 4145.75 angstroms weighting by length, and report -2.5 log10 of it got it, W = 0.03 mag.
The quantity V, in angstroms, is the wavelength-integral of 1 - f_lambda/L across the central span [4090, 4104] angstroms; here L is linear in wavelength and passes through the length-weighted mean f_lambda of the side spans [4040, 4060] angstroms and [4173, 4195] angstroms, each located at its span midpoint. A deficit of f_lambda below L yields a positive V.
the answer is -2.7 angstroms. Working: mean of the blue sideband 2.02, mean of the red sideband 1.92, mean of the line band 2.37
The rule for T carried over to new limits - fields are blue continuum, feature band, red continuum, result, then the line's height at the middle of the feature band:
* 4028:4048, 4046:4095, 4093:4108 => 1.84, 2.19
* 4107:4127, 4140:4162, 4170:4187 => 1.79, 2.08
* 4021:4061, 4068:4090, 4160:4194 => -1.75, 2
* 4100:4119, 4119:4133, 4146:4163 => 0.40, 2.18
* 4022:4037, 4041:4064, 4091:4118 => 0.74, 2.1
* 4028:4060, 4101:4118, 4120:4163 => -3.00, 1.99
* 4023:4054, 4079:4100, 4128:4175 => -3.11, 1.98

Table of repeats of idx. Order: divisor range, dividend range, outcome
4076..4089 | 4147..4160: 0.87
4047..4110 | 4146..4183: 0.90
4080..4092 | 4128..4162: 0.87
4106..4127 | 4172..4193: 0.88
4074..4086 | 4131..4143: 0.92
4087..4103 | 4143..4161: 0.81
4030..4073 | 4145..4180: 0.97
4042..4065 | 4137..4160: 0.94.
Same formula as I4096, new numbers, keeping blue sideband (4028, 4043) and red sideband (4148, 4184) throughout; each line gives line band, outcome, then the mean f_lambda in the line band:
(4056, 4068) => -0.5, 2.05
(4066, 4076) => -0.6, 2.09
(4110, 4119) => -1.3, 2.25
